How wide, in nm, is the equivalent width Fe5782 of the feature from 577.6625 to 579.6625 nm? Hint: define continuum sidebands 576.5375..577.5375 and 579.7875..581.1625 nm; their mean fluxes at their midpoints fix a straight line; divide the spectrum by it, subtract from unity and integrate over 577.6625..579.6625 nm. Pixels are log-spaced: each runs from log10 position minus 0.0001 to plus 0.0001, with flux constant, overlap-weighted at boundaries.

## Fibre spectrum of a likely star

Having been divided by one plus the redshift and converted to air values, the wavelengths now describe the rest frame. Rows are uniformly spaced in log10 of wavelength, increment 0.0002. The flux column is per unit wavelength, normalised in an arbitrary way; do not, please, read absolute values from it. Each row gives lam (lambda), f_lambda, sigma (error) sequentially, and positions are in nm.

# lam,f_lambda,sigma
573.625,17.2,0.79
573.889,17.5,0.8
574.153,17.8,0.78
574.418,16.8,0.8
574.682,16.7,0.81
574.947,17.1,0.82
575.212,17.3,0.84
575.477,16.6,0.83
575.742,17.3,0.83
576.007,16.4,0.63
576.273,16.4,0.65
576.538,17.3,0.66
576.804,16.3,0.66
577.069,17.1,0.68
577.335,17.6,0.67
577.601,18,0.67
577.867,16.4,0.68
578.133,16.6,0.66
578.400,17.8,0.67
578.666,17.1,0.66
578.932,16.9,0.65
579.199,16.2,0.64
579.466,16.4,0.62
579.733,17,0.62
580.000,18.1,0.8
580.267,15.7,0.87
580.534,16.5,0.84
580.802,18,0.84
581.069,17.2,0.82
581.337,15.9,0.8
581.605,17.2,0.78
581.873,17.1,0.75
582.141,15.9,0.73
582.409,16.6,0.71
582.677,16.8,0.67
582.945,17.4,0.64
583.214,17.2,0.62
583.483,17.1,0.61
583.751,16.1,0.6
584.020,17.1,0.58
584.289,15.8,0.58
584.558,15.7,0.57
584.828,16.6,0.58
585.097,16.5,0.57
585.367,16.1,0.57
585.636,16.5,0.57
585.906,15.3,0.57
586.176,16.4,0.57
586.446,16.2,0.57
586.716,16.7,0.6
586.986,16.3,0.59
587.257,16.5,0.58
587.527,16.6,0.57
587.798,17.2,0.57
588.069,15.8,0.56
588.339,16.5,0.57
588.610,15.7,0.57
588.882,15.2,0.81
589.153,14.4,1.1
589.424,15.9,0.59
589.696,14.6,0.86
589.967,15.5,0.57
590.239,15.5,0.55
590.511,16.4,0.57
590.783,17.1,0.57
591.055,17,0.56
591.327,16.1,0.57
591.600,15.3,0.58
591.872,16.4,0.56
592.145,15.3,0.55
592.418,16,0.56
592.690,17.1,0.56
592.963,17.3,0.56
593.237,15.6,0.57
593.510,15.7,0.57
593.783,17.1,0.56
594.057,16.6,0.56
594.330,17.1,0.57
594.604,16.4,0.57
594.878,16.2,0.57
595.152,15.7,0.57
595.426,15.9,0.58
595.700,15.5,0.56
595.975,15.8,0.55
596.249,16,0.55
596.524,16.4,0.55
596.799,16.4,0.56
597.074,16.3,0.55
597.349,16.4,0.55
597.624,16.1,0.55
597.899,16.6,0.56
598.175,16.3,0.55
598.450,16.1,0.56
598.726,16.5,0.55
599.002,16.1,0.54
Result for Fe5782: 0.03 nm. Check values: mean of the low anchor 17.1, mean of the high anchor 17.1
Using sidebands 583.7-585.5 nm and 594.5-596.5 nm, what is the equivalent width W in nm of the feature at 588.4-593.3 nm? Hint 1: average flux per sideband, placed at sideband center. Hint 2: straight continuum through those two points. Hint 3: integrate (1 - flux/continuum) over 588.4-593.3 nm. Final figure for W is 0.05 nm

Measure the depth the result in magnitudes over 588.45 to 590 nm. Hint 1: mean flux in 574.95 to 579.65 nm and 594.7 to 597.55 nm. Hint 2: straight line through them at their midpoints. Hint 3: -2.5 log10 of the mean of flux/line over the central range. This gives 0.08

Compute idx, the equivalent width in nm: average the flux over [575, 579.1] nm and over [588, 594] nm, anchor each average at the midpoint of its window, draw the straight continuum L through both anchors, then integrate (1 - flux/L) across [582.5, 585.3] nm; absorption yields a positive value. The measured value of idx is -0.02 nm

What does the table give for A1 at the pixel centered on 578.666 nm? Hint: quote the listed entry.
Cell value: 17.1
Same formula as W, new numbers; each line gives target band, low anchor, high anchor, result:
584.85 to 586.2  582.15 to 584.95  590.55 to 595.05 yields 0.03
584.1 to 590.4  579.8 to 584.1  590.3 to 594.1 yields 0.23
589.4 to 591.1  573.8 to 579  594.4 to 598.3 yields 0.05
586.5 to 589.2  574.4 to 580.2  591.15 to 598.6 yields 0.06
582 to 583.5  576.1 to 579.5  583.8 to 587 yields -0.03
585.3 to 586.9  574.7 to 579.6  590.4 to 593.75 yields 0.03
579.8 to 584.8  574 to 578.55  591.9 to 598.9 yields 0.01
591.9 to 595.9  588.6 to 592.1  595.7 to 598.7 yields -0.06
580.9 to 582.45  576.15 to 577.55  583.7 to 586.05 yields -0.02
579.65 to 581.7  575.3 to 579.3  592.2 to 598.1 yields -0.02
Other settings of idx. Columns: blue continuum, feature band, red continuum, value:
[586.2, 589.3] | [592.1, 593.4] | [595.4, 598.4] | -0.01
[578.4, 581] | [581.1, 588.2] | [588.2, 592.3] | -0.04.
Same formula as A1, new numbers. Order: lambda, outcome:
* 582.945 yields 17.4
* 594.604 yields 16.4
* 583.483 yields 17.1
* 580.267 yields 15.7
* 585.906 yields 15.3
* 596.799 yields 16.4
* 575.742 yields 17.3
